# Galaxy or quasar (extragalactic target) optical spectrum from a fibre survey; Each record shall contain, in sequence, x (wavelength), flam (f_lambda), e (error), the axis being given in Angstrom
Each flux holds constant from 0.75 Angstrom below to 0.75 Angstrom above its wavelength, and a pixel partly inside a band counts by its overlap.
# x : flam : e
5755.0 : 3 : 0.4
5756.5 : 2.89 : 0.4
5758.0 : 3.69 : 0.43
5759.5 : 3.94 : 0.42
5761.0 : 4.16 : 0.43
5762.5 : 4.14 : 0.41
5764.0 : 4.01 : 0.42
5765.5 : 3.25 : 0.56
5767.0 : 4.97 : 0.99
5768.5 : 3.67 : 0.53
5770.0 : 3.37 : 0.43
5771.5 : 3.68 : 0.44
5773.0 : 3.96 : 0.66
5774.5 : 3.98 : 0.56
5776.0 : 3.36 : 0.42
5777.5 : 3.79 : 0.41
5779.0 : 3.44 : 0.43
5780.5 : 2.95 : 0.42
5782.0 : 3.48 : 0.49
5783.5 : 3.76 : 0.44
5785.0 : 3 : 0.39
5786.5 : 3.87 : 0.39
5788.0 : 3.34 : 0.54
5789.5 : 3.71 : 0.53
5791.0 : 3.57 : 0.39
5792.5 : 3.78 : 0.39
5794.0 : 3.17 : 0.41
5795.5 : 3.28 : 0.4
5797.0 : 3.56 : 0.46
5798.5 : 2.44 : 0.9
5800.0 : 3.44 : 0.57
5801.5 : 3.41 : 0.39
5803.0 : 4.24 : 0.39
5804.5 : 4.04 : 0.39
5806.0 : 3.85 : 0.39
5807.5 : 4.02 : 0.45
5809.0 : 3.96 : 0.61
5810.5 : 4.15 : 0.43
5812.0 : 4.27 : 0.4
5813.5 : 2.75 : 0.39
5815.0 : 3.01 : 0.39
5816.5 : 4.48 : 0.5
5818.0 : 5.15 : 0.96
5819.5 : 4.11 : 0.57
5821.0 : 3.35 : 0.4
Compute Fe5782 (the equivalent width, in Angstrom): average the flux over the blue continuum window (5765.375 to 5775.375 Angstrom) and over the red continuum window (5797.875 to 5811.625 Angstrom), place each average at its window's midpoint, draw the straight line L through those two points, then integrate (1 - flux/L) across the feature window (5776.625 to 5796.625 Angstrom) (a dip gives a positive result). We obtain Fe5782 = 1.79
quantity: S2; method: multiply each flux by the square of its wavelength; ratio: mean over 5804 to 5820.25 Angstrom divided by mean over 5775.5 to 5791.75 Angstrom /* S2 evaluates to 1.2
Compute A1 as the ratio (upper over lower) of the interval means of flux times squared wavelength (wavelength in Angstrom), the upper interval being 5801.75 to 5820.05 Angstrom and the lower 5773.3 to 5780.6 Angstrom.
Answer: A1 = 1.13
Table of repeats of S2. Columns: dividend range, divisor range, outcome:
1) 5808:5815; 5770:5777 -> 1.01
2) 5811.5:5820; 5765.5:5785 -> 1.10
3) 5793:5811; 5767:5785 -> 1.01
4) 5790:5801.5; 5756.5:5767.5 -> 0.86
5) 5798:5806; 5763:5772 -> 0.94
